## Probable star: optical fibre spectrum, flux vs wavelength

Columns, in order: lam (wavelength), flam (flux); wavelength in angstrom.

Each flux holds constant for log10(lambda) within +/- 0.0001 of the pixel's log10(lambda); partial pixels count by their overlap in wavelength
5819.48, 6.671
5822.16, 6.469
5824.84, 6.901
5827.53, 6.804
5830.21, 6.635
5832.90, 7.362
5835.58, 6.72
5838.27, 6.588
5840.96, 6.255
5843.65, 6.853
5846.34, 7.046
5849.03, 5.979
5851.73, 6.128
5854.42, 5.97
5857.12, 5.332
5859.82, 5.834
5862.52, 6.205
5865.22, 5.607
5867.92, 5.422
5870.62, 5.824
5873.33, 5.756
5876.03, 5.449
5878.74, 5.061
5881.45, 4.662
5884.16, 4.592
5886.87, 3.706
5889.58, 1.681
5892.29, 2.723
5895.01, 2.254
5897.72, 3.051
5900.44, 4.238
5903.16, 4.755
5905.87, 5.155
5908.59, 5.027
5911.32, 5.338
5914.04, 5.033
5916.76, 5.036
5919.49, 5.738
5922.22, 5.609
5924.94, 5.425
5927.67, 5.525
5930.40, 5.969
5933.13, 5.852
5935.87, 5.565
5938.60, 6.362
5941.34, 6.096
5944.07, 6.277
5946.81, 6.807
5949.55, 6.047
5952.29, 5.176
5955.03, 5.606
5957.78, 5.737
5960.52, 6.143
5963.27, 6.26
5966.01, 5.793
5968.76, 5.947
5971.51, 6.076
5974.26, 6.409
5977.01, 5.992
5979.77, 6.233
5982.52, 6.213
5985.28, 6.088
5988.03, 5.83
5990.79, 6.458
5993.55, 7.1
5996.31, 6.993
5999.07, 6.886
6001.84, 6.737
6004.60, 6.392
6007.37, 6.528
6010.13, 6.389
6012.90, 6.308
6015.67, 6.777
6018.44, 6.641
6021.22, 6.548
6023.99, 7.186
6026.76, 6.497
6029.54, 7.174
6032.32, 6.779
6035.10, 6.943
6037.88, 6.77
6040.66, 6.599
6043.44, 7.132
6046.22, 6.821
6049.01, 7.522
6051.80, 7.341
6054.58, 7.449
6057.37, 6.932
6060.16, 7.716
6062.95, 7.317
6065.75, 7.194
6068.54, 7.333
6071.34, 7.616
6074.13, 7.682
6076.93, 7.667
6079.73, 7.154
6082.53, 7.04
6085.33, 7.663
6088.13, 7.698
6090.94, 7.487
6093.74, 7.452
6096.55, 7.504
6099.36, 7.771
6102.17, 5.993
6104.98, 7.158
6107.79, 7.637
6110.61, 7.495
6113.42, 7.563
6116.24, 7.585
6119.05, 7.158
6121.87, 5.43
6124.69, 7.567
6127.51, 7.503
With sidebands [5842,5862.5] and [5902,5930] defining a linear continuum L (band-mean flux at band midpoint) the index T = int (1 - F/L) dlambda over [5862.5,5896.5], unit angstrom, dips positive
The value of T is 8.0 angstrom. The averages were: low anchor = 6.17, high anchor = 5.29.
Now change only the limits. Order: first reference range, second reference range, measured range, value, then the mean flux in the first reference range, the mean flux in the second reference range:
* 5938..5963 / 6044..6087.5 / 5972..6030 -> 0.77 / 6.03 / 7.37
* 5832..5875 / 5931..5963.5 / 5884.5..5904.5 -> 9.24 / 6.16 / 5.98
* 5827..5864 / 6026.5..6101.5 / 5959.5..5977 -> 2.01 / 6.4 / 7.27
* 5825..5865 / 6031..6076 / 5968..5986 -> 1.99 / 6.4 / 7.2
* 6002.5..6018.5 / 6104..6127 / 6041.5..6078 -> -2.72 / 6.51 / 7.21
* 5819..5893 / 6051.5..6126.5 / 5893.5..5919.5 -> 6.81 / 5.73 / 7.32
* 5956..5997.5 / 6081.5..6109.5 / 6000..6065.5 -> -1.46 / 6.21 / 7.34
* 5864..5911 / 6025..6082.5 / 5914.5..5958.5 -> -4.64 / 4.43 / 7.18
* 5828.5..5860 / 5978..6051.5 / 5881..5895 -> 6.92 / 6.42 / 6.68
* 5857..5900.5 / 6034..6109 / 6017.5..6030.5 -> -0.39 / 4.54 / 7.28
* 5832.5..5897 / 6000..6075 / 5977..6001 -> 0.21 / 5.32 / 6.97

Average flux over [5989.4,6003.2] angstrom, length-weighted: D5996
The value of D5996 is 6.83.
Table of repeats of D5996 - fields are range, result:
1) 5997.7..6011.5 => 6.59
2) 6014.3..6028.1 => 6.73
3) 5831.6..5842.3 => 6.73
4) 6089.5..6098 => 7.48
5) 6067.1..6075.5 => 7.55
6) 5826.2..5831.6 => 6.72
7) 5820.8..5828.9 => 6.72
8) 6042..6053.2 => 7.2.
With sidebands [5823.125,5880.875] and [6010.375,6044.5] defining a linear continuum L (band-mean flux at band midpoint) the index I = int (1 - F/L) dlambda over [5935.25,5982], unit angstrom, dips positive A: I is 3.5 angstrom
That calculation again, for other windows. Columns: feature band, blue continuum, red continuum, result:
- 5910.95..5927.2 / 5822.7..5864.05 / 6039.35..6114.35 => 3.3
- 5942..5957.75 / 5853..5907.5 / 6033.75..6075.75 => -0.8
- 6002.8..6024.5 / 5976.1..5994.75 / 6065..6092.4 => 0.2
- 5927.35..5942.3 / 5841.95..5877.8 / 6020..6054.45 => 1.1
